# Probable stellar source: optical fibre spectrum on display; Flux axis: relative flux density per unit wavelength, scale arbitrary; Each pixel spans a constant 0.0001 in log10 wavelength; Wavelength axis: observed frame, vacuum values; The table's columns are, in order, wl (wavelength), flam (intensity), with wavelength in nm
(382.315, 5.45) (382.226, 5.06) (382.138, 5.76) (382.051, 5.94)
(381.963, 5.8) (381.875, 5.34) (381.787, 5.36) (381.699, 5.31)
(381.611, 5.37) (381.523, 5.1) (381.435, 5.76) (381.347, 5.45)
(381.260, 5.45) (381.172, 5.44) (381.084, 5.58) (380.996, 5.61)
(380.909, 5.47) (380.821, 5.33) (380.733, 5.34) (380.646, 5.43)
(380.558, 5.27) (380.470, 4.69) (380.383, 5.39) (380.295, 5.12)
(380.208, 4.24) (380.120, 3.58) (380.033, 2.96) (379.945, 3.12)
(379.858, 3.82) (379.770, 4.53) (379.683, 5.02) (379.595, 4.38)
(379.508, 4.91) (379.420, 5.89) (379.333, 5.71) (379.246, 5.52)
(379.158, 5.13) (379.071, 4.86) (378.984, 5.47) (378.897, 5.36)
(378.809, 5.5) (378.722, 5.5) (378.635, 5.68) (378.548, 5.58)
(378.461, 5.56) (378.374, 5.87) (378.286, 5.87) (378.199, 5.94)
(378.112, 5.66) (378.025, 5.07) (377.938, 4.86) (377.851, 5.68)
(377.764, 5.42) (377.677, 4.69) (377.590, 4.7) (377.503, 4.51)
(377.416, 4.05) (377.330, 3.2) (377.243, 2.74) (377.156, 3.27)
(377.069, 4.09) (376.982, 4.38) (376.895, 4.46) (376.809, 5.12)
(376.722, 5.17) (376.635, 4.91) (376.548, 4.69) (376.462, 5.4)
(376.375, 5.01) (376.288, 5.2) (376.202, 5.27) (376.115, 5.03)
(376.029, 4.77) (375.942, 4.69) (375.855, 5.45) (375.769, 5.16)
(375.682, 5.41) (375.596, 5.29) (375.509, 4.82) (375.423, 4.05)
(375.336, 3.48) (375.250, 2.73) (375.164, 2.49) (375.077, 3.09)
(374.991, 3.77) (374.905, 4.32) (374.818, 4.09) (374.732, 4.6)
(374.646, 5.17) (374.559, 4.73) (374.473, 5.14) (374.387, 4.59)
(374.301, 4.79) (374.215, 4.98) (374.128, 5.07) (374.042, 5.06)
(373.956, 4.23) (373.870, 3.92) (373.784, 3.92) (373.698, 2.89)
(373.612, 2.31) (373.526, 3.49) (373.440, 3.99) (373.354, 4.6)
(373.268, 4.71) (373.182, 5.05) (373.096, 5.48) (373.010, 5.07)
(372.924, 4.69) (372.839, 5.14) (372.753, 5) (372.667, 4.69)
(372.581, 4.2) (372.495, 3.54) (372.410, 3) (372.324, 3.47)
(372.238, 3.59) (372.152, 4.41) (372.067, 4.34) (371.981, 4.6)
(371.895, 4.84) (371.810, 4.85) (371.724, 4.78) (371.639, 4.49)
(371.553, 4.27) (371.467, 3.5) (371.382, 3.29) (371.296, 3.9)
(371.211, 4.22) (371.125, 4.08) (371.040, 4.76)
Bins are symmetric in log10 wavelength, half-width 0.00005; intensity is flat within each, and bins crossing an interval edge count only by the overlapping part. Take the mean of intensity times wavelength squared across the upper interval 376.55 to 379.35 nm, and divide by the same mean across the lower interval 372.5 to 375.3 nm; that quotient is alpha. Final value 1.18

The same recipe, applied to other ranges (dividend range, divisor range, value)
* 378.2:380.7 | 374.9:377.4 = 1.16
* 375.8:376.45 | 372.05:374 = 1.24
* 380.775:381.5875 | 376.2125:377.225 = 1.20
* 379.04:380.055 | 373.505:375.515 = 1.18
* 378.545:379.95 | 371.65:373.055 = 1.20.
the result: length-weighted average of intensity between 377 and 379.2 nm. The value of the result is 4.97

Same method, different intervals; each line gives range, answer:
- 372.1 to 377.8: 4.4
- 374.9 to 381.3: 4.82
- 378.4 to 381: 5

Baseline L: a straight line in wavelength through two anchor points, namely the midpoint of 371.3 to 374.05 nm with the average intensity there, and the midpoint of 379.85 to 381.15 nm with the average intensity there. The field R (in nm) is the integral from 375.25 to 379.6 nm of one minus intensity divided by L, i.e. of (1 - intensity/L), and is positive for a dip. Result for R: -0.38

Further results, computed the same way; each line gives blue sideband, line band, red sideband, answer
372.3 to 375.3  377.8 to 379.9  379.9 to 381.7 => -0.234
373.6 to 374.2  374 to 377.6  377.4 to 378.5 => 0.067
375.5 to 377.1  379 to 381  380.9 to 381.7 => 0.188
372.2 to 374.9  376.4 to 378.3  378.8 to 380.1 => -0.033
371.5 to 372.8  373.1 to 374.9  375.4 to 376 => 0.102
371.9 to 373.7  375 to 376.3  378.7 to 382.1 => 0.042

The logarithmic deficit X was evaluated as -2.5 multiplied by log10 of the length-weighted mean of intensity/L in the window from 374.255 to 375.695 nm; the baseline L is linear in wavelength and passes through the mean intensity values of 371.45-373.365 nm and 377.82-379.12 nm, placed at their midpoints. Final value 0.15 mag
